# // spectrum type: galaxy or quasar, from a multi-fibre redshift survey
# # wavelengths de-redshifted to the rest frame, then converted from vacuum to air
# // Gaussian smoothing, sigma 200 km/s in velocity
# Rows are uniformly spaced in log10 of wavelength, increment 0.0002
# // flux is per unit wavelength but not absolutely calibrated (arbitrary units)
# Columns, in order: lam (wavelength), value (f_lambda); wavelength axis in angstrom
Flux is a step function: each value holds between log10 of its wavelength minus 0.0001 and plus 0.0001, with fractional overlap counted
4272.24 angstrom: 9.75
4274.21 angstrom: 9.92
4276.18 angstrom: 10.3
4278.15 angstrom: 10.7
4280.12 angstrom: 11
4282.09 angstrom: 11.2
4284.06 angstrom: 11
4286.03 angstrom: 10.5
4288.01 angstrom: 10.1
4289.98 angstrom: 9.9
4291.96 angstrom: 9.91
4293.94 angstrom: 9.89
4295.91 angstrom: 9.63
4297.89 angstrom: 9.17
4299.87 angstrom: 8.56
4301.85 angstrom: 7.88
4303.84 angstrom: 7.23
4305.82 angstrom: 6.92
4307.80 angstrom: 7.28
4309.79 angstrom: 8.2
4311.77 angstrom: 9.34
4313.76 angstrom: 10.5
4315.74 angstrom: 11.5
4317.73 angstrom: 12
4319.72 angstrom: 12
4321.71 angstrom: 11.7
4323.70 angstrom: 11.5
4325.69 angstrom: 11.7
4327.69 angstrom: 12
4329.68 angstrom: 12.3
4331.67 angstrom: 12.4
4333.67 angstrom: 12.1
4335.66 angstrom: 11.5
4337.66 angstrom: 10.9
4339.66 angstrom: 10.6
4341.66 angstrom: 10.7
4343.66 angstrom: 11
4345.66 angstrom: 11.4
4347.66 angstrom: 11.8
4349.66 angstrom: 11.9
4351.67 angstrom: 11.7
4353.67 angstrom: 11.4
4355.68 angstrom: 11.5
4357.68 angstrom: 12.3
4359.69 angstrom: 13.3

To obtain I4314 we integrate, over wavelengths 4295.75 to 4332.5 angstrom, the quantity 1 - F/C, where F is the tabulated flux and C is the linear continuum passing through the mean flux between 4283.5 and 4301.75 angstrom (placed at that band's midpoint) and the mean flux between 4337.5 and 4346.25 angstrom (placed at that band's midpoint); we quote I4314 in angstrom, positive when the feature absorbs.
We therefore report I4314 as 0.6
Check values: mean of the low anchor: 9.73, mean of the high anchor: 10.9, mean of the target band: 10.1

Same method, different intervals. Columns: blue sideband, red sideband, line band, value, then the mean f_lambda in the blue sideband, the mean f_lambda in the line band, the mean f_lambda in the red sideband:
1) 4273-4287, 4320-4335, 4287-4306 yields 3.6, 10.6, 9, 12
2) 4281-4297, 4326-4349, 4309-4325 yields 0.2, 10.3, 10.9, 11.5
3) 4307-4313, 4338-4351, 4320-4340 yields -3.4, 8.39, 11.7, 11.2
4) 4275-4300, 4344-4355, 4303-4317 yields 2.5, 10.2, 8.79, 11.6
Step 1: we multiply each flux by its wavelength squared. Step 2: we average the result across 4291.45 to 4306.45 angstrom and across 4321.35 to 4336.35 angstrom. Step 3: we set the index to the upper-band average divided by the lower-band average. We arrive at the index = 1.4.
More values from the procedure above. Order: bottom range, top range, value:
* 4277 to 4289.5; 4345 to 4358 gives 1.13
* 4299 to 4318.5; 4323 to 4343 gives 1.31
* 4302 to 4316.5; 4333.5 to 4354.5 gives 1.34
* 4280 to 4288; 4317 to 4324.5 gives 1.11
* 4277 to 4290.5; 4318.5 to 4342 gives 1.12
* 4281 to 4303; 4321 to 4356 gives 1.21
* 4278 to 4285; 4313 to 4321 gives 1.07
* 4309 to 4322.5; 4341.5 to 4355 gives 1.08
